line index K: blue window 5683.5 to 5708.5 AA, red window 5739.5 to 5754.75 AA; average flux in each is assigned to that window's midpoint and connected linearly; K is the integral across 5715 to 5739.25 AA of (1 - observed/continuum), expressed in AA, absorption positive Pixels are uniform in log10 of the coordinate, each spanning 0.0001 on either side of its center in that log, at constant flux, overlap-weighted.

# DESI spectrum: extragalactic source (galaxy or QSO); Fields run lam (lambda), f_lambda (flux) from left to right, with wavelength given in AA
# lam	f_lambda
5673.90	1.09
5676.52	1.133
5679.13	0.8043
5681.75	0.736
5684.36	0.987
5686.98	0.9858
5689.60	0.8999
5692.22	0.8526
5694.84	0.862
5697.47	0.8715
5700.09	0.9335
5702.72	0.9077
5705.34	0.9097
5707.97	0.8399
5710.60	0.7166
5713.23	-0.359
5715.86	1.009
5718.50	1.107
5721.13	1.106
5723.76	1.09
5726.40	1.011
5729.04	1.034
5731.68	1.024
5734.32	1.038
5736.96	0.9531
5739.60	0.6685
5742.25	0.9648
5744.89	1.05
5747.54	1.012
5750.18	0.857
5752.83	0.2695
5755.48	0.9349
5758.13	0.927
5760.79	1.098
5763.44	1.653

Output -4.93 AA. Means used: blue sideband 0.905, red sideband 0.82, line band 1.03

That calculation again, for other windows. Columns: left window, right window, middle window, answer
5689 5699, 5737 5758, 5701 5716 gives 3.7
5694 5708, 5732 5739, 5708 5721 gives 3.4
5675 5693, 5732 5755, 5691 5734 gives 0.8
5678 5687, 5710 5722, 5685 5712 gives -3.1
